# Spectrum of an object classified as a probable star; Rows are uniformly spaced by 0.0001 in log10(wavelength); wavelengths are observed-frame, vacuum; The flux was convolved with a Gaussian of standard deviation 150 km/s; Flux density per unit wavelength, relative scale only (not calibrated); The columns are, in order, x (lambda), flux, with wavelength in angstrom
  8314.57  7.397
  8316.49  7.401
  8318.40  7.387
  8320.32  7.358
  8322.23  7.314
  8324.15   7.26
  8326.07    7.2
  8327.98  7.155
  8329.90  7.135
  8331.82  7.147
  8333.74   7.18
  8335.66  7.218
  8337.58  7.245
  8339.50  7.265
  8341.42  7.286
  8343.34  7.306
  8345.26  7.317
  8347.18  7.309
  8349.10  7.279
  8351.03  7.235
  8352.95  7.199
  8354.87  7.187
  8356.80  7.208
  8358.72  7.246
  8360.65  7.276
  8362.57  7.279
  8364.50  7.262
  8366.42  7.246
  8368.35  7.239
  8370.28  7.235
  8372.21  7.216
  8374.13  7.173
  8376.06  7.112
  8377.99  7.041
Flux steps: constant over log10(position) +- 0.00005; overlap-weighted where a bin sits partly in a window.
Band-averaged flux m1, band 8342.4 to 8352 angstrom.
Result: 7.29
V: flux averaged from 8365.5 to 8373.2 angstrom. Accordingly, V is 7.23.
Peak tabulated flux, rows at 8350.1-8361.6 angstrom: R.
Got 7.276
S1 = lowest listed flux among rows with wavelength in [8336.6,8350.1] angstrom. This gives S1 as 7.245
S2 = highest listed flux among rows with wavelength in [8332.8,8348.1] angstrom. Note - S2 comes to 7.317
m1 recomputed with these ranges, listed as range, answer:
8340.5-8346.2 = 7.31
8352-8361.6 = 7.22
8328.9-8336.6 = 7.16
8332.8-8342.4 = 7.24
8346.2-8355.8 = 7.24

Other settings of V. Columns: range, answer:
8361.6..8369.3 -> 7.26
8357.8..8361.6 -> 7.25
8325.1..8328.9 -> 7.19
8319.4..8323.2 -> 7.34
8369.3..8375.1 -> 7.21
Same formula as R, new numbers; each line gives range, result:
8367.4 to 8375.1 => 7.239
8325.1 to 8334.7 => 7.2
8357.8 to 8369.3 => 7.279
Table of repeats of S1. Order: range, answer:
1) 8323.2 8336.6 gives 7.135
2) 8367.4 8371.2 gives 7.235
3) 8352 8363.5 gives 7.187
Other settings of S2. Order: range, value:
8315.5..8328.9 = 7.401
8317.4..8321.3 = 7.387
